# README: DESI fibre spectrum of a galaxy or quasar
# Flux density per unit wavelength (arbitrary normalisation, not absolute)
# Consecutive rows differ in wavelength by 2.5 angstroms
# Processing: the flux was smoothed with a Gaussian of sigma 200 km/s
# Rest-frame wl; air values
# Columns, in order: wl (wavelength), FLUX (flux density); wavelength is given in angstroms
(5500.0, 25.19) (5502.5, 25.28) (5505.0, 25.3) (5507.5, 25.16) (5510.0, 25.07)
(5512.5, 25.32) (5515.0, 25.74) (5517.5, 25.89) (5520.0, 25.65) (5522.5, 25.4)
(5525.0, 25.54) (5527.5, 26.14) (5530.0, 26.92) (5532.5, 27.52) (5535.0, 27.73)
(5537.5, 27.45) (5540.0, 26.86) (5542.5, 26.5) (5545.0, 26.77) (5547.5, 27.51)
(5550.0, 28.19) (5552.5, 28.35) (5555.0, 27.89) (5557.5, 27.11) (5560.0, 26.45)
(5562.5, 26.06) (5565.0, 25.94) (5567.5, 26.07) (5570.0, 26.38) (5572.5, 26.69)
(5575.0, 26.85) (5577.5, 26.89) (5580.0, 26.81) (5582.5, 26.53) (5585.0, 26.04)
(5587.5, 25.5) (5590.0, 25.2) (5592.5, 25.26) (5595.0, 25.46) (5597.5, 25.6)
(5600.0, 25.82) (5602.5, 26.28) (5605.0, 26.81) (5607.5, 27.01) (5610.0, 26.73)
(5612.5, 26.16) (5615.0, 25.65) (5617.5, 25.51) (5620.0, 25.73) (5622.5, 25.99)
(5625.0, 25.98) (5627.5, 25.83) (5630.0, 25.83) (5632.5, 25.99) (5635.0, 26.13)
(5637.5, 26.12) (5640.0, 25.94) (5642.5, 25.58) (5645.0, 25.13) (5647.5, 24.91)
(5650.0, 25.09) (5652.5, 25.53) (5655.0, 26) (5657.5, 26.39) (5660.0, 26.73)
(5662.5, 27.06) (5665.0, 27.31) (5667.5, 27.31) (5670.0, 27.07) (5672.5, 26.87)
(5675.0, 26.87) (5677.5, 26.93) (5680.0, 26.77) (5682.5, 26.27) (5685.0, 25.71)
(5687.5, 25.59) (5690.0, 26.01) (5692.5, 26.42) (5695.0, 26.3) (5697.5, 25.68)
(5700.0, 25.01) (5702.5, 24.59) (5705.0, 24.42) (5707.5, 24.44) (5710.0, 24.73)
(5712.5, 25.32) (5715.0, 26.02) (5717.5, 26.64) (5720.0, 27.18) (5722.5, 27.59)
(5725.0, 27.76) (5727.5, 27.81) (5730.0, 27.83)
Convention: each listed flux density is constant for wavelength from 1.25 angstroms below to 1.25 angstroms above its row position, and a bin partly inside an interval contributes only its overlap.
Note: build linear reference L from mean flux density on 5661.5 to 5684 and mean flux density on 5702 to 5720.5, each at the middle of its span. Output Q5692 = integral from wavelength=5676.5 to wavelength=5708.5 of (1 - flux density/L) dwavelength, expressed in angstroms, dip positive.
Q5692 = 0.53 angstroms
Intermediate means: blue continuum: 26.9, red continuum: 25.4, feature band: 25.7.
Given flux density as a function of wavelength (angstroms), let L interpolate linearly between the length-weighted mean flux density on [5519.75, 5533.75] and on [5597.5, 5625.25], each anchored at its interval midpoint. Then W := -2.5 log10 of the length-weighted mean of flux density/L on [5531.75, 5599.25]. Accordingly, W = -0.02 mag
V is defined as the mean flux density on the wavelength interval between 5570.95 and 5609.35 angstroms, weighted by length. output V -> 26.2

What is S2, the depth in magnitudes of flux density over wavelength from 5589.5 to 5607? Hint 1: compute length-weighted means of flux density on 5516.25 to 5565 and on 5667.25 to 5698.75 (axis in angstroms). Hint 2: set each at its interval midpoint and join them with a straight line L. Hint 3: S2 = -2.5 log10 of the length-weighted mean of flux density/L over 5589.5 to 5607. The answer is 0.03 mag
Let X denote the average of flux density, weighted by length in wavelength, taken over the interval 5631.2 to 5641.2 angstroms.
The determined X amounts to 26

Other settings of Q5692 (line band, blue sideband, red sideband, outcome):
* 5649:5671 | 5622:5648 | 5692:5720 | -0.72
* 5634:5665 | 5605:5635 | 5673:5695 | 0.30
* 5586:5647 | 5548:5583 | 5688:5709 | 1.00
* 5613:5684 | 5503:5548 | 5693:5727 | -0.47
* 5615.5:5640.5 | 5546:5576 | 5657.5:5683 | 0.96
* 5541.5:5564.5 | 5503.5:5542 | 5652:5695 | -0.85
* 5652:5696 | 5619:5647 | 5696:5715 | -2.05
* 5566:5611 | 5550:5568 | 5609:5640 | 0.51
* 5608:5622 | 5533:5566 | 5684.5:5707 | 0.21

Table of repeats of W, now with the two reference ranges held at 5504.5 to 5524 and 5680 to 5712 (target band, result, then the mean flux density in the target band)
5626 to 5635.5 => -0.02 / 25.9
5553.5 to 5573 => -0.05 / 26.6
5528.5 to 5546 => -0.07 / 27.1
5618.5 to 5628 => -0.02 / 25.9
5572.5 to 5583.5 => -0.05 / 26.8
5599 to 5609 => -0.04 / 26.5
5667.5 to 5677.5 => -0.06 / 27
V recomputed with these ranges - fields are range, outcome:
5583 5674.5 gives 26.1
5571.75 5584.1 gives 26.7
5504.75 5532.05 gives 25.7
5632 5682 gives 26.3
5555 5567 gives 26.5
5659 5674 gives 27.1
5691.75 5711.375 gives 25.2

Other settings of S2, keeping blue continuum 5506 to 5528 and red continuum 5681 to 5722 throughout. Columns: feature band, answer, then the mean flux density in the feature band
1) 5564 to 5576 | -0.03 mag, 26.4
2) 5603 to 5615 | -0.04 mag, 26.5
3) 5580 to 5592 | -0.01 mag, 25.9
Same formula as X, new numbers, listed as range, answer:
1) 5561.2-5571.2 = 26.1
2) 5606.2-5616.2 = 26.4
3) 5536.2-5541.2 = 27.2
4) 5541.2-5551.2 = 27.2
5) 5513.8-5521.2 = 25.8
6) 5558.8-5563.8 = 26.2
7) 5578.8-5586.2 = 26.5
